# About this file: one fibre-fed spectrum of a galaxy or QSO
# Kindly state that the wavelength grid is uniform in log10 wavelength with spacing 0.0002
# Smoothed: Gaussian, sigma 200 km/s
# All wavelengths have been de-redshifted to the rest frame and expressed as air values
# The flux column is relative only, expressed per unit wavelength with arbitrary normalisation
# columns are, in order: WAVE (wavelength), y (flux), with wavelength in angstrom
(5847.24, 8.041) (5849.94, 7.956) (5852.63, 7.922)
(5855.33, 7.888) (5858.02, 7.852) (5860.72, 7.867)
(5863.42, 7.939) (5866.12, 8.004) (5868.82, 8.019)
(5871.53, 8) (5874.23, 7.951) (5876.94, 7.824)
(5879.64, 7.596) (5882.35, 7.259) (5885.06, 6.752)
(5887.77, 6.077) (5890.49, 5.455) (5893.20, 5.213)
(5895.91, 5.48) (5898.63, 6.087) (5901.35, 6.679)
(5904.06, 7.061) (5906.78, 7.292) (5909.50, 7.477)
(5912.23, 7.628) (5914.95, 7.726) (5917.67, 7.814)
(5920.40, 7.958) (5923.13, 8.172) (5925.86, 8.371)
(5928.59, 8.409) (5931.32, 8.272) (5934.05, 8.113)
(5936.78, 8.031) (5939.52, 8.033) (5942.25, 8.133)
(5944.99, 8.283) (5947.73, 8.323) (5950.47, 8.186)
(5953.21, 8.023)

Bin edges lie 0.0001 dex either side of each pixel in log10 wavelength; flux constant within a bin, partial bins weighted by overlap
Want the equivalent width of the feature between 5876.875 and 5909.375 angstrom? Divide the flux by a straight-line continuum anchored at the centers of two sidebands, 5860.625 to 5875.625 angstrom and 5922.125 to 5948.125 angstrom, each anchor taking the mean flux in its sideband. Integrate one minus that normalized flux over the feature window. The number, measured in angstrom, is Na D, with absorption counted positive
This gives 6.1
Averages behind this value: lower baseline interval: 7.97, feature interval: 6.55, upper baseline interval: 8.21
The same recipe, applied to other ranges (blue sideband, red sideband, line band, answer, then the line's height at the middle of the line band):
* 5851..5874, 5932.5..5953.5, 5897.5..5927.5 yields 2.13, 8.07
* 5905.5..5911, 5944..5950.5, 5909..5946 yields -1.04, 7.82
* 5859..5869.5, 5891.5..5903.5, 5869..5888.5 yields -0.96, 7.07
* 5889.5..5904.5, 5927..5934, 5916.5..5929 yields -0.60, 7.76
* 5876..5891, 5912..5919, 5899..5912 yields 0.67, 7.47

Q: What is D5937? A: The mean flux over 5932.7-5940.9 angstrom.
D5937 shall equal 8.06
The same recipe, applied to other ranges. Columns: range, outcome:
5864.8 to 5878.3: 7.96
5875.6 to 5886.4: 7.36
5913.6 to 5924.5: 7.91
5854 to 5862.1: 7.87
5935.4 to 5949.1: 8.16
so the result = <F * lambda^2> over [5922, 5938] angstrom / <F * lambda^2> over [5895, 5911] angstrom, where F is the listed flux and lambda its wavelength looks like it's 1.2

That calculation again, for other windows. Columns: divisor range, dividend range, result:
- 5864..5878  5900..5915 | 0.93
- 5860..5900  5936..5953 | 1.19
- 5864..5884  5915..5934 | 1.06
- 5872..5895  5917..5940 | 1.22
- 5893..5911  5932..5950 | 1.26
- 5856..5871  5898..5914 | 0.91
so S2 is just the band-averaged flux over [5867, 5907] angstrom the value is 6.85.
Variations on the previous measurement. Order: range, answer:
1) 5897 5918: 7.17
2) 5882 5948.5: 7.36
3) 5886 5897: 5.6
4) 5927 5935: 8.28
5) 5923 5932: 8.33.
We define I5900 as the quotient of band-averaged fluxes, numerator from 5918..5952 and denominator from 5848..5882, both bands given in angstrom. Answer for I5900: 1.0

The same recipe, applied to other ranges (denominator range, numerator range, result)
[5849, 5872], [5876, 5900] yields 0.81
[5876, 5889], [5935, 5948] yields 1.15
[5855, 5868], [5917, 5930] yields 1.03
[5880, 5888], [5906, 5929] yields 1.14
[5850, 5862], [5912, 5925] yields 1.00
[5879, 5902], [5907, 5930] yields 1.27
